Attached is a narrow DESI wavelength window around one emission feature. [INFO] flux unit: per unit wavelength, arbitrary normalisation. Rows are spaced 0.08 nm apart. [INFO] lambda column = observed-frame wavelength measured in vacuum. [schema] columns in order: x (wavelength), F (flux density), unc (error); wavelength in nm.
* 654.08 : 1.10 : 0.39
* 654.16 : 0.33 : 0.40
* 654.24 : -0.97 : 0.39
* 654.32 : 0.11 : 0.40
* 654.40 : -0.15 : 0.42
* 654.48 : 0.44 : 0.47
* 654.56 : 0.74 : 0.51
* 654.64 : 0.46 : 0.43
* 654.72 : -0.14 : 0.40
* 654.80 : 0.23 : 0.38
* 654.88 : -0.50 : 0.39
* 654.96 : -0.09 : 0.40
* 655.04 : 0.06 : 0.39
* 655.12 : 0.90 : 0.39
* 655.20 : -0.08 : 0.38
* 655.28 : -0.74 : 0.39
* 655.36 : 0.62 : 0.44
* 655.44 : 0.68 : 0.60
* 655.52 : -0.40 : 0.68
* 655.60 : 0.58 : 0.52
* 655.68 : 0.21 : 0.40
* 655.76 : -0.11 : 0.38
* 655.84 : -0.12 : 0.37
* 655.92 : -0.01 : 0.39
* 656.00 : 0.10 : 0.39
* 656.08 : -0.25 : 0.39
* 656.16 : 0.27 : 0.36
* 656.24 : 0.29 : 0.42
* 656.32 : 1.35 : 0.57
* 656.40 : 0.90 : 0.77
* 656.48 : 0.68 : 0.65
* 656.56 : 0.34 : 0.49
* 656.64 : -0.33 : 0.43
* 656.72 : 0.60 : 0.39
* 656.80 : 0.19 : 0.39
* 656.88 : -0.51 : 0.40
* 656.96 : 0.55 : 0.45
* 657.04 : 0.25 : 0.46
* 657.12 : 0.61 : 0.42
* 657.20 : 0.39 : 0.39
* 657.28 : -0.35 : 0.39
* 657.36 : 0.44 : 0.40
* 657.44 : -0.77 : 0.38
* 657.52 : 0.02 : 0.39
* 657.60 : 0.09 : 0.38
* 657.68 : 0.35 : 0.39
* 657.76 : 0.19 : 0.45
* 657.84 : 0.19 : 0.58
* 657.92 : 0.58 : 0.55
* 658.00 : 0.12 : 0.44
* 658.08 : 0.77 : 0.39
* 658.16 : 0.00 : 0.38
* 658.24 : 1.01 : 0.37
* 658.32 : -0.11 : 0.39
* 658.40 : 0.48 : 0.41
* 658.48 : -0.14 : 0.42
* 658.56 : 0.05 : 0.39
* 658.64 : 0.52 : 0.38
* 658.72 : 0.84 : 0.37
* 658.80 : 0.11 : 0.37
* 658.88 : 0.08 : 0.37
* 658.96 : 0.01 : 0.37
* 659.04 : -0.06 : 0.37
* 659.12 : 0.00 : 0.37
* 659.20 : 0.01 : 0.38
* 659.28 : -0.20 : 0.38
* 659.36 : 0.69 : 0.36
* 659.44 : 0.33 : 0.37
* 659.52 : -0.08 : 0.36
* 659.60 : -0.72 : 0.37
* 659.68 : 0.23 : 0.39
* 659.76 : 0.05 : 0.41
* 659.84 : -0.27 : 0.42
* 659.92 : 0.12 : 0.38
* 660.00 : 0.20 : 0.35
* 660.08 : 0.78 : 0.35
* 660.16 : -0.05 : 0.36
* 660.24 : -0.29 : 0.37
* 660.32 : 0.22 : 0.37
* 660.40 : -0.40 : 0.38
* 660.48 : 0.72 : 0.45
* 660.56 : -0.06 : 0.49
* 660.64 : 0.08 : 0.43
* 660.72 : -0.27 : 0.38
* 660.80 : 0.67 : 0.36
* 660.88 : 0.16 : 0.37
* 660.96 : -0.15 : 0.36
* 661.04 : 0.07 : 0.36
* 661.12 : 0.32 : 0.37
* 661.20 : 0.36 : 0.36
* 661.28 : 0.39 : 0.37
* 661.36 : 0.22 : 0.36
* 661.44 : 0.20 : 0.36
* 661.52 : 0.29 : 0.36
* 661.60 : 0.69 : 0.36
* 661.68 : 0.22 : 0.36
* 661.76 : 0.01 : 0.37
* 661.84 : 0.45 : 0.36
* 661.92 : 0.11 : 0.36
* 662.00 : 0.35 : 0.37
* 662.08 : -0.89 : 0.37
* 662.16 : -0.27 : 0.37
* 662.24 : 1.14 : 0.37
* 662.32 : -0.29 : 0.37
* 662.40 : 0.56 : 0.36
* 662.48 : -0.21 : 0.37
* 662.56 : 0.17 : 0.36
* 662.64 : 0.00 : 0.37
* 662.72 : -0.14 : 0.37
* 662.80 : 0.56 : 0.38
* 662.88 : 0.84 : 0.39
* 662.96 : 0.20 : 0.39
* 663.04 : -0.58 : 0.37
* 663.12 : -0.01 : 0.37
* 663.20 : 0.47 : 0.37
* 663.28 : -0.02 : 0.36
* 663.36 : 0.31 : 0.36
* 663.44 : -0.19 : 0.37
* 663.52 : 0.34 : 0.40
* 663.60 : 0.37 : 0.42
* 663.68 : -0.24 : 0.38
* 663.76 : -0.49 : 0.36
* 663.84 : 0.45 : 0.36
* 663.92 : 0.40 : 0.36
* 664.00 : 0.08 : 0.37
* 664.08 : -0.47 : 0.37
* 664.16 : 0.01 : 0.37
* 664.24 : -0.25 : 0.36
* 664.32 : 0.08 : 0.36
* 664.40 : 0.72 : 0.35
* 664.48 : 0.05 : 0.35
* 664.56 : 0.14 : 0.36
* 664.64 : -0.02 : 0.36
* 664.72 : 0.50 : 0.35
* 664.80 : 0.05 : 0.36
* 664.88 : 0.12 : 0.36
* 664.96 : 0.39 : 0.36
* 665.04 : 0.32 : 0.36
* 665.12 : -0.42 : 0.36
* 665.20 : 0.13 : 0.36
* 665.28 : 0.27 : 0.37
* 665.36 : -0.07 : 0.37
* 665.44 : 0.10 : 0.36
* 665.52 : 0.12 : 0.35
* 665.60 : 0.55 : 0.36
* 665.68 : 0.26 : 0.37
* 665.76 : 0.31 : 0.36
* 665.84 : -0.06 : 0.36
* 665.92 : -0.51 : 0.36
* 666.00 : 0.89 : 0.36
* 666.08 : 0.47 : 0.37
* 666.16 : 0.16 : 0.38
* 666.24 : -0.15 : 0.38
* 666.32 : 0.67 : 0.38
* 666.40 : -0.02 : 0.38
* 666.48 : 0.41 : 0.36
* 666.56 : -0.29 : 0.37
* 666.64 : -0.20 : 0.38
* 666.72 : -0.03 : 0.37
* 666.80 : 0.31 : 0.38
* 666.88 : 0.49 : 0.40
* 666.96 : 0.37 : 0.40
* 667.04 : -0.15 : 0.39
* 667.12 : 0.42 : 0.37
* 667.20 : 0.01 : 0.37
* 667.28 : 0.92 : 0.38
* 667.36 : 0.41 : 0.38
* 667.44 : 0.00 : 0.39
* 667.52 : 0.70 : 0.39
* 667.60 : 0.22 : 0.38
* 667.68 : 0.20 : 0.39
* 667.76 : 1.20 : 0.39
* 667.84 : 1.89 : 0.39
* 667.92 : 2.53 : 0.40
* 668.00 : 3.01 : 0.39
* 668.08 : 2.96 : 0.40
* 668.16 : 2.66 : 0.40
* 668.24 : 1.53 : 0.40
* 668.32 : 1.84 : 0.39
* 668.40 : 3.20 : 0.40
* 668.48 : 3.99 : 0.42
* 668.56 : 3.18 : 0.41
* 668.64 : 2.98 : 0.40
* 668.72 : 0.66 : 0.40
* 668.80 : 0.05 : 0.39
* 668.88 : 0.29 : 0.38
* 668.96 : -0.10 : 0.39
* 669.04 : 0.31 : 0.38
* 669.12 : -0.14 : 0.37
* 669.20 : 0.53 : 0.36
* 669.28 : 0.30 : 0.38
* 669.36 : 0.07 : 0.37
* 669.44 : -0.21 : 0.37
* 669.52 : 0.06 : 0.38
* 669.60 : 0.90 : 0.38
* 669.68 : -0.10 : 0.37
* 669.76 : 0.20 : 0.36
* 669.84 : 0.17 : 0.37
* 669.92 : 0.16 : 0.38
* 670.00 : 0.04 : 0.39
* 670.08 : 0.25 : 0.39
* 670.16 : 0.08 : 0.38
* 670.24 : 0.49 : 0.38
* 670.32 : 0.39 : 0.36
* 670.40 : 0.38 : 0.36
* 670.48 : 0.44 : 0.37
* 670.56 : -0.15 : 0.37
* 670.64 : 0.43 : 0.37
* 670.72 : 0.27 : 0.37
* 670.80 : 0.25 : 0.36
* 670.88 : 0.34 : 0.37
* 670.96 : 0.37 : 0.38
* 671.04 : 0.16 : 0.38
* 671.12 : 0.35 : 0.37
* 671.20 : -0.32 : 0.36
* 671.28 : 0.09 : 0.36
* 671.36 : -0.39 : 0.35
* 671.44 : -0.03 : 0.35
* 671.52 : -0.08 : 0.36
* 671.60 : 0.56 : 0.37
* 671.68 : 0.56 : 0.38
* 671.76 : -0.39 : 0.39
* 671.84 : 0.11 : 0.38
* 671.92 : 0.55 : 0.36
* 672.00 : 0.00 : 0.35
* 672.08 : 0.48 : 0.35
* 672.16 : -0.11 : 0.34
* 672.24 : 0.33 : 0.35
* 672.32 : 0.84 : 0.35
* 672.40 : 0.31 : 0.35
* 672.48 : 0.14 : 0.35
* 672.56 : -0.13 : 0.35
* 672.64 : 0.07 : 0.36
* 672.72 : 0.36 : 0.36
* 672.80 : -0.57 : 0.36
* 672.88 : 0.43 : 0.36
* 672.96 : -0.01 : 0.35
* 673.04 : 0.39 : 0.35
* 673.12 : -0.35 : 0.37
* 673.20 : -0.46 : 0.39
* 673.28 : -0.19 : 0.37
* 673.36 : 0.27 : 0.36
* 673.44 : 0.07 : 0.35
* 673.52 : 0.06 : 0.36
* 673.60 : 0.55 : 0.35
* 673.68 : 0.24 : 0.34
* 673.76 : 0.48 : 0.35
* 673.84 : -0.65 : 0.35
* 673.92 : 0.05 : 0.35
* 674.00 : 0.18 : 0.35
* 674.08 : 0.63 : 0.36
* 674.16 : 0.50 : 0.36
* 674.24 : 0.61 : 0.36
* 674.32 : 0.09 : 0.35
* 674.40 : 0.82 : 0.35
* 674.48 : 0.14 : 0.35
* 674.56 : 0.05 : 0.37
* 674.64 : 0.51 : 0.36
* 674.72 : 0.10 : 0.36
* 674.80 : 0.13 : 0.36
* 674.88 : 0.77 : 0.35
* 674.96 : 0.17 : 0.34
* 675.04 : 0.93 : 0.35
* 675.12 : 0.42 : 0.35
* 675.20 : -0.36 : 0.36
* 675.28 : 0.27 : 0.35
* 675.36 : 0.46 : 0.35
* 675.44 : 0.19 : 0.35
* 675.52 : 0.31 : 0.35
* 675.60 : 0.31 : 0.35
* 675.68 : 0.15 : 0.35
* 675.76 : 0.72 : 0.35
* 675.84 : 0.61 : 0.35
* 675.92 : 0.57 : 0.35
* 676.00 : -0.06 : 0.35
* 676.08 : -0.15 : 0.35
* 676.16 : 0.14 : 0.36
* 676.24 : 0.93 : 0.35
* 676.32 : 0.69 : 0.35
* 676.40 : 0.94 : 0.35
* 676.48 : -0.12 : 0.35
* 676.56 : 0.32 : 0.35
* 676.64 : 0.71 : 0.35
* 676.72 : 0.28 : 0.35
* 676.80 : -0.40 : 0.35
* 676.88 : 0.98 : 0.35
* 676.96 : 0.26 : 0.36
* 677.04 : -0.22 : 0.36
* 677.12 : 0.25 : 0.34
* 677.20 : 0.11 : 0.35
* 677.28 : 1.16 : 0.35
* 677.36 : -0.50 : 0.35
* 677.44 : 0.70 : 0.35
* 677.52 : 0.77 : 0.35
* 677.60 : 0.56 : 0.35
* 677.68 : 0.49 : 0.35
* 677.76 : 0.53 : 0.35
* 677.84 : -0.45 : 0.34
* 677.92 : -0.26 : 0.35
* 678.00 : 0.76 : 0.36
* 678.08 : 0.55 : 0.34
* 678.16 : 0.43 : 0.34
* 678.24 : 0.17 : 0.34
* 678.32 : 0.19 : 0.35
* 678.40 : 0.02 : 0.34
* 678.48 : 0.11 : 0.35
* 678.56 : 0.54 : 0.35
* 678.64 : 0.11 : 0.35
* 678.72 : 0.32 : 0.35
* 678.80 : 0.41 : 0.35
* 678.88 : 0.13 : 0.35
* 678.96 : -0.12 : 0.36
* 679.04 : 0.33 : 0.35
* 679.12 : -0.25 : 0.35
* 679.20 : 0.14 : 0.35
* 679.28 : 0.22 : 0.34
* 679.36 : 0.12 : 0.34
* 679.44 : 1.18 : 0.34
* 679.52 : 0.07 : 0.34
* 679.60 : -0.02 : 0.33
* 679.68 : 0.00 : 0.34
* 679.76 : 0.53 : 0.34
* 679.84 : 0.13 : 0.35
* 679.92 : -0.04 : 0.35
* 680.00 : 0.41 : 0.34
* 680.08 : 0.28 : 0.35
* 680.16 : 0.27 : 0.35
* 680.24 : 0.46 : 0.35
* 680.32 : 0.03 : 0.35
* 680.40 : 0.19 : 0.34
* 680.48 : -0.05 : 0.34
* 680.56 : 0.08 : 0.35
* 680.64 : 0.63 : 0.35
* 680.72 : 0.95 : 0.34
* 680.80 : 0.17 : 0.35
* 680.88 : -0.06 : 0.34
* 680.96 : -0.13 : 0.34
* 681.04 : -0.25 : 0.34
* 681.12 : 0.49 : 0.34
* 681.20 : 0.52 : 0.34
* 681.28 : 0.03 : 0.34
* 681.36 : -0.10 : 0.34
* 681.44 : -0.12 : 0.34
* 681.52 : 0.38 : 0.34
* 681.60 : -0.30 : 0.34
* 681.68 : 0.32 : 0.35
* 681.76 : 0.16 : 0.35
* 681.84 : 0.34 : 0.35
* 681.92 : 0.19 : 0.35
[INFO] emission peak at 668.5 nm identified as [O II]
